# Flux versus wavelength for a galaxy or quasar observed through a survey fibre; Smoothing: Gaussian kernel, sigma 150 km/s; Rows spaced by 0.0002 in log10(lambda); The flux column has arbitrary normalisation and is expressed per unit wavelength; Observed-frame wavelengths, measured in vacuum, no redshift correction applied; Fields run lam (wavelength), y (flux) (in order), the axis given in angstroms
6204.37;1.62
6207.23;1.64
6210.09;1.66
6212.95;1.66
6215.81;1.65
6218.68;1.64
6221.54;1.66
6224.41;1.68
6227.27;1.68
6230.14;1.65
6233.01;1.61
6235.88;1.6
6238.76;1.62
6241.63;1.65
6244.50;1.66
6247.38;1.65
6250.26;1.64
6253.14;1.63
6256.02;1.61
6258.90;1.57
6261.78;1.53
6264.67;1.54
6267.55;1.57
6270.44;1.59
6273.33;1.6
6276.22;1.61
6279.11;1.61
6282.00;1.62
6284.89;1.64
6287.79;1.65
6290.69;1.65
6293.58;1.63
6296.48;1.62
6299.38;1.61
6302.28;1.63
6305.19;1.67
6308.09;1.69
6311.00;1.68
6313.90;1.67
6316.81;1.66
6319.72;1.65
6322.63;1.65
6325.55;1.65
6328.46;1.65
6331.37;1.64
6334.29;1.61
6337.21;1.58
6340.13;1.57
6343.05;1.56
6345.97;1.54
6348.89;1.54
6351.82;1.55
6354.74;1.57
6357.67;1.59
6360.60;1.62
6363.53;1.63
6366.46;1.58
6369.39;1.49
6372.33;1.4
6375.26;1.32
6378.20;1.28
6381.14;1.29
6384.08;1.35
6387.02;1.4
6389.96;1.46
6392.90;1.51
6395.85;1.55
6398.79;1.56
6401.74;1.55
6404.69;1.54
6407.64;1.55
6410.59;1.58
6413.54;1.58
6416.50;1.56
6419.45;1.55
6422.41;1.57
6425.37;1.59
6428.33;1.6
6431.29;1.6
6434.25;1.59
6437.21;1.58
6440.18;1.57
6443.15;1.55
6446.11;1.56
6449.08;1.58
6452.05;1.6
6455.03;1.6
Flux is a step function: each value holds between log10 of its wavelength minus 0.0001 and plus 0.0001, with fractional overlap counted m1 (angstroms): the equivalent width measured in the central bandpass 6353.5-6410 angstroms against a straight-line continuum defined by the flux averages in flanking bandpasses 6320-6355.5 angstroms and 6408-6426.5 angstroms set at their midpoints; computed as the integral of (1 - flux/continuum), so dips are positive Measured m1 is 3.3 angstroms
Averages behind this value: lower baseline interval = 1.59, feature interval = 1.49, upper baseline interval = 1.57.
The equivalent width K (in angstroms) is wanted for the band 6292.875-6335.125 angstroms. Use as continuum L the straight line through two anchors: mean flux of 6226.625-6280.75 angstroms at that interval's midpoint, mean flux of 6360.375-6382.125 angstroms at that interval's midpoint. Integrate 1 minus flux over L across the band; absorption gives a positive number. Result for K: -3.40 angstroms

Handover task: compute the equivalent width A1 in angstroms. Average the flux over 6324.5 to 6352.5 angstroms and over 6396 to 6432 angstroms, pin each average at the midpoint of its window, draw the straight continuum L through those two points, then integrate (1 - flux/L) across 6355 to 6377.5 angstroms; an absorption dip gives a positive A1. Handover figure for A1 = 1.0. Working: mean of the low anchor 1.59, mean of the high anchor 1.57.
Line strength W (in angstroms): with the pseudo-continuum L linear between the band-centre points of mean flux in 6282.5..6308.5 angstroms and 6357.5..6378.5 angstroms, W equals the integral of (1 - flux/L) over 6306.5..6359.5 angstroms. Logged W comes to -1.7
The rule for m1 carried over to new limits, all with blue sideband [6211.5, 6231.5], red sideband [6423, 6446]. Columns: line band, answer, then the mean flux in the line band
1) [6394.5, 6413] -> 0.42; 1.56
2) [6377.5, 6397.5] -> 2.33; 1.41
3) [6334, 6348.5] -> 0.44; 1.57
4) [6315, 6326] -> -0.20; 1.65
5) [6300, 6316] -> -0.36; 1.66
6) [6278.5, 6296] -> 0.02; 1.63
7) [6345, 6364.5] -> 0.41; 1.58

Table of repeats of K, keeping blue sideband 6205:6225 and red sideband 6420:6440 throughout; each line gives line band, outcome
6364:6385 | 2.7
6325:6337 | -0.1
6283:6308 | -0.2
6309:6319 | -0.3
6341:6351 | 0.4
